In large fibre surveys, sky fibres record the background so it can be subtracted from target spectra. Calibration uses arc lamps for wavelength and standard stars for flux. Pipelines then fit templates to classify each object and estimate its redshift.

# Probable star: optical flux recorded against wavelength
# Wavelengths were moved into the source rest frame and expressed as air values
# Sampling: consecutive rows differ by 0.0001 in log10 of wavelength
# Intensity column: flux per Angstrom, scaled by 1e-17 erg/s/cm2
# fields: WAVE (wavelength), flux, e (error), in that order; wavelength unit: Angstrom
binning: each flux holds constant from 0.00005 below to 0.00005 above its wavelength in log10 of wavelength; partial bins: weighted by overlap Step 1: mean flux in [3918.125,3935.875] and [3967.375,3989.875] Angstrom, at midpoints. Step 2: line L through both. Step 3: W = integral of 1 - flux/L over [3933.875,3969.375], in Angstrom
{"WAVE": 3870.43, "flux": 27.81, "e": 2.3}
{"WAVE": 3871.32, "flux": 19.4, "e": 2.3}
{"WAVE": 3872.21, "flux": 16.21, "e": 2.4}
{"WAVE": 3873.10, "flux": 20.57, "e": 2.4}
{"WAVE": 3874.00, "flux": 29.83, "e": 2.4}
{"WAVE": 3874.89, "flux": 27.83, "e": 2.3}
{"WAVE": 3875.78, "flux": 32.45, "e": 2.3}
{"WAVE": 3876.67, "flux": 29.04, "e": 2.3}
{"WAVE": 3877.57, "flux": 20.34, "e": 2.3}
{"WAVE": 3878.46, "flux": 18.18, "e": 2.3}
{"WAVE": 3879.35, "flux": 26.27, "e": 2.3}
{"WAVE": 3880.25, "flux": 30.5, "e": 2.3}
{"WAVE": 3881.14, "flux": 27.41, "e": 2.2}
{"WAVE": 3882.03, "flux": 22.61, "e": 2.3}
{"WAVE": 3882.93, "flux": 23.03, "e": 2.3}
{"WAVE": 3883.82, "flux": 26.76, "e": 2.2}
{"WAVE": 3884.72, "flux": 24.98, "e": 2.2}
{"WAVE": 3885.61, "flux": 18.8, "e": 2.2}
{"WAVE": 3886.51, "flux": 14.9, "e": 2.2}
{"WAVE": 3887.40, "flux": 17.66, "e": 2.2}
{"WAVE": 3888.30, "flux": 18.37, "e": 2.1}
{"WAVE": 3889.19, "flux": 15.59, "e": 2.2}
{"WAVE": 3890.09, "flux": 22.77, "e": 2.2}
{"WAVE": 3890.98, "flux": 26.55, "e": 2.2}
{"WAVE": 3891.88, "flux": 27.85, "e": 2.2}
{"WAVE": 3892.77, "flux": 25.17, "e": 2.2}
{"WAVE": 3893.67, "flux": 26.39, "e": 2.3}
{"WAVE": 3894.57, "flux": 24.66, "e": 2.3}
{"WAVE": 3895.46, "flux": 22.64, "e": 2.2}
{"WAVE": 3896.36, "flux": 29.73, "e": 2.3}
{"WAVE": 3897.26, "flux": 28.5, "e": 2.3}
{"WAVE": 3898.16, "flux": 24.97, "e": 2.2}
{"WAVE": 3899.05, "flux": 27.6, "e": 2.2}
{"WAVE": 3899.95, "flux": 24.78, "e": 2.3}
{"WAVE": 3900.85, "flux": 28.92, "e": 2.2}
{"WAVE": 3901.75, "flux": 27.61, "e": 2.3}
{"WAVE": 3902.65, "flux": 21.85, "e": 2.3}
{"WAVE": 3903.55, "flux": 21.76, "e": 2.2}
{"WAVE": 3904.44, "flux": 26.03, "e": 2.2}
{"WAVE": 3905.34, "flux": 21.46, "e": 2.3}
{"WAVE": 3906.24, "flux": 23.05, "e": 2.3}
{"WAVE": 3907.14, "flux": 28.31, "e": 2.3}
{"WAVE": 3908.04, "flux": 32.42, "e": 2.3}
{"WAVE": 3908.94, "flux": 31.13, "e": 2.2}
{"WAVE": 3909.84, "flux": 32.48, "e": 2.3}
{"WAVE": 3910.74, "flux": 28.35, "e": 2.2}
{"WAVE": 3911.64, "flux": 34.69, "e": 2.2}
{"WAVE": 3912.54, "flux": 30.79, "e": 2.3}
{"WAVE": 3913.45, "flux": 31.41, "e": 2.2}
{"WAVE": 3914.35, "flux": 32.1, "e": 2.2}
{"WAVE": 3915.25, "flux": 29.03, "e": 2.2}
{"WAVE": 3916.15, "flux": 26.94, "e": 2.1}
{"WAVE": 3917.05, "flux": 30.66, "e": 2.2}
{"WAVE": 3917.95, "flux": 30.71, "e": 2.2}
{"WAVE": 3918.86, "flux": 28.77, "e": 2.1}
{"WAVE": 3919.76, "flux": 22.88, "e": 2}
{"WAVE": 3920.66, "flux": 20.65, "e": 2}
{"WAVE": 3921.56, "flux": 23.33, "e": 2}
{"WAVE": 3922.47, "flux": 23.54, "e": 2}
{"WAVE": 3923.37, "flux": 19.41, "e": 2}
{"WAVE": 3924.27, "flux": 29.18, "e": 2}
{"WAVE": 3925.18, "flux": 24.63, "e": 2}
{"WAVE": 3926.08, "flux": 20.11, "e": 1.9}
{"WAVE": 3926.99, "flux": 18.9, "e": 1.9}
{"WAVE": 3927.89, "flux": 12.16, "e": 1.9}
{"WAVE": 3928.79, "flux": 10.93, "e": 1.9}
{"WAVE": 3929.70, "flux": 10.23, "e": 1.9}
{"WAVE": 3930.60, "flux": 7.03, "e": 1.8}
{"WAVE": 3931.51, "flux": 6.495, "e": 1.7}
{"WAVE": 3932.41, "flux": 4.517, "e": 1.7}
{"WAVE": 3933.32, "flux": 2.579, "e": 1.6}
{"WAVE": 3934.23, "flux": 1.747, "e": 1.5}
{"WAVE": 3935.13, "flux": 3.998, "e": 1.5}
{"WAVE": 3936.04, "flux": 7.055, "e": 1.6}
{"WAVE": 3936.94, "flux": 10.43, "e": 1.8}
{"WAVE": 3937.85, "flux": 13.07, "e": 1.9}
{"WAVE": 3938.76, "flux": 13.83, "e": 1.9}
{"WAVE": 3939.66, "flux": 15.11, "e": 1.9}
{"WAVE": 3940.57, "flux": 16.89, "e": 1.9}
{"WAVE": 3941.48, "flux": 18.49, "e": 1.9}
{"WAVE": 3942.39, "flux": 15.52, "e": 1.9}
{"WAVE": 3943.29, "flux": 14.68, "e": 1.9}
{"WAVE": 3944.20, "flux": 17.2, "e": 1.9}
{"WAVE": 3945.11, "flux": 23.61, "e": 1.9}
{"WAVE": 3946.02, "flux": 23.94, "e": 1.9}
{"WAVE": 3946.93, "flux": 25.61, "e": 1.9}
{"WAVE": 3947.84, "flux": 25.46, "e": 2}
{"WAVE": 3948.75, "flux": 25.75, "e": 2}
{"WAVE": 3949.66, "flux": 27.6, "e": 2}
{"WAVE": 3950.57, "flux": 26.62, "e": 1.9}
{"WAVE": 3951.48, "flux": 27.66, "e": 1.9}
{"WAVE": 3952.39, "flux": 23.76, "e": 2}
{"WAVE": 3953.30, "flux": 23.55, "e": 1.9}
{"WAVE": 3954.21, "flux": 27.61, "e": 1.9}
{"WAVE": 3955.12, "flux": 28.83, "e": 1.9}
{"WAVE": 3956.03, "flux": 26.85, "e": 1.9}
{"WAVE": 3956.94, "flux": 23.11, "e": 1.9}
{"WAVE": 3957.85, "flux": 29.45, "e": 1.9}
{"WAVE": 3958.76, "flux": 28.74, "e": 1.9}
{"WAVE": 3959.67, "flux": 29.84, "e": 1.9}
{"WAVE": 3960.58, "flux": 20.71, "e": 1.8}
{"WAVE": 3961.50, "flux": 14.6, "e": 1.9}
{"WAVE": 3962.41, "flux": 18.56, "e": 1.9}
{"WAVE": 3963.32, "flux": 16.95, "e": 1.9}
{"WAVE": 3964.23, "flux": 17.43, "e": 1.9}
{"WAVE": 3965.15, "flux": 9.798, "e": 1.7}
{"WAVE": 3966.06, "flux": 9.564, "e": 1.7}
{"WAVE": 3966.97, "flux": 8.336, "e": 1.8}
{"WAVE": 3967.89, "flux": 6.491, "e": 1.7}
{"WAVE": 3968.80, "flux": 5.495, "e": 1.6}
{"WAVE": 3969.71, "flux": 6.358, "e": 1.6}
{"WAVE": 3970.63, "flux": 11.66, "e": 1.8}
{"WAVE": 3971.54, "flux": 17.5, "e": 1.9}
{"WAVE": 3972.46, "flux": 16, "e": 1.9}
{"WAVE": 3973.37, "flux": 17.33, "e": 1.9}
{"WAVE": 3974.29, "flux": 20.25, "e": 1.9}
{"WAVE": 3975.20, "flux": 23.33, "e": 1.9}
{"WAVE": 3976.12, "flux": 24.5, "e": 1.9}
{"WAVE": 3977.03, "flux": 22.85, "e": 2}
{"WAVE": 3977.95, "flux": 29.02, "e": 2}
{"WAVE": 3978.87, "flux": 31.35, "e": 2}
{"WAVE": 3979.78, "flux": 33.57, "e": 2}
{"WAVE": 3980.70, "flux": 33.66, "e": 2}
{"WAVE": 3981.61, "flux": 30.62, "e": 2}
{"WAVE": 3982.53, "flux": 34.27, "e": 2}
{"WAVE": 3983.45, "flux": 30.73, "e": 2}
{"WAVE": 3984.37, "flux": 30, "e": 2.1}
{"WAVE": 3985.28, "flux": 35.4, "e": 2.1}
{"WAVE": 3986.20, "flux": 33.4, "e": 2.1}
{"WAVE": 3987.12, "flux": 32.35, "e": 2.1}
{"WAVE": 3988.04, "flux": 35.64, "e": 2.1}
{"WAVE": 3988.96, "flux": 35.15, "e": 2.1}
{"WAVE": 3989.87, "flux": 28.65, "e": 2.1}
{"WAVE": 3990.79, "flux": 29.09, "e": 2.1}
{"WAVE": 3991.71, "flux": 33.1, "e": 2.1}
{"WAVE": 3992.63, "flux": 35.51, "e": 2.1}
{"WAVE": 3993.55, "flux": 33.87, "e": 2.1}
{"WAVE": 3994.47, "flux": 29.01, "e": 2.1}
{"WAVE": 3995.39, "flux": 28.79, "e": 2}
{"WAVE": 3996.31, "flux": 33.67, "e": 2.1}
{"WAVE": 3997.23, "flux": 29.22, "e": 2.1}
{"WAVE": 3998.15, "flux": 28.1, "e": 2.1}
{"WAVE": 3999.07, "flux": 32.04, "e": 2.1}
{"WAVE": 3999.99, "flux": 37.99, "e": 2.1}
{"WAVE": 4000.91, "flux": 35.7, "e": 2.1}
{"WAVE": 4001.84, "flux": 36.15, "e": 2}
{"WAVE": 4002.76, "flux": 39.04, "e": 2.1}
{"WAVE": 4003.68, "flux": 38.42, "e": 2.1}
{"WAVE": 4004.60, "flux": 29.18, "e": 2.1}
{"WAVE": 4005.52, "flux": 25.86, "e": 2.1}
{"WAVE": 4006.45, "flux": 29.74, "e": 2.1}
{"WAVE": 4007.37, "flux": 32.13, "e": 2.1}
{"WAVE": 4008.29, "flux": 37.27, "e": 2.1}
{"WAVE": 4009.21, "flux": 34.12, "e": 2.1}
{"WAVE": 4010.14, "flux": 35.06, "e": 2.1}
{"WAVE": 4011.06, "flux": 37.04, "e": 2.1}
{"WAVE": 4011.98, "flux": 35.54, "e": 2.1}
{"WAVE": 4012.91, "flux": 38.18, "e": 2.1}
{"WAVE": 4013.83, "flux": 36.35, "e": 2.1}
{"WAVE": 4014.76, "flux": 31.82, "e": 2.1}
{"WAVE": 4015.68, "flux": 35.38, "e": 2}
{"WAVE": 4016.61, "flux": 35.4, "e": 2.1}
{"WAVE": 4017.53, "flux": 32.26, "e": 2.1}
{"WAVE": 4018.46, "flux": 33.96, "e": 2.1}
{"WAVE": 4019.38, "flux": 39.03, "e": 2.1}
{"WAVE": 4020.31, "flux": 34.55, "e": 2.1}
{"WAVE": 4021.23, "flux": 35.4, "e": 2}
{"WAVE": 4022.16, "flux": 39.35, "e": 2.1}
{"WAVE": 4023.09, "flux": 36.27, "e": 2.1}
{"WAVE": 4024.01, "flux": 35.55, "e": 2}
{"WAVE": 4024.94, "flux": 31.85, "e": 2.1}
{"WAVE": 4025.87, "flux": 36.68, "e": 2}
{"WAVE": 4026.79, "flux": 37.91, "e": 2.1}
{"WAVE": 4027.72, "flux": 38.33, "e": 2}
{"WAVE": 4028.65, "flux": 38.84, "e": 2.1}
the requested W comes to 2.41 Angstrom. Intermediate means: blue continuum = 15.4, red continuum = 24.9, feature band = 18.6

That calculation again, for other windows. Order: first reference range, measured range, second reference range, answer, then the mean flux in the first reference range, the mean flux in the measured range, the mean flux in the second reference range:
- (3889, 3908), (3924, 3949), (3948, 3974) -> 8.0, 25.3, 14.8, 19.6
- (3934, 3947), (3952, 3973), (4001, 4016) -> 2.1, 14.7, 18.3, 34.5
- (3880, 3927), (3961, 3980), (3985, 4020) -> 8.6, 25.6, 17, 33.6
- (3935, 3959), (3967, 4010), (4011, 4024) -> 2.4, 21.1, 28.4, 35.7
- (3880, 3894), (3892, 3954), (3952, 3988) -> 2.5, 23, 22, 22.8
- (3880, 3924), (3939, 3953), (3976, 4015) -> 3.5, 25.7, 21.8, 32.7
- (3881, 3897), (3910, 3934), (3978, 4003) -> 4.1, 23.1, 21.5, 32.7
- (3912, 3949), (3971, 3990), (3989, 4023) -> 0.4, 18.8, 28.3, 33.8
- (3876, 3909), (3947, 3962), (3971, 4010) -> 1.4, 24.5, 25.6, 30.6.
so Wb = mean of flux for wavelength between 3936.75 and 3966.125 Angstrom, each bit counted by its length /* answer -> 21.2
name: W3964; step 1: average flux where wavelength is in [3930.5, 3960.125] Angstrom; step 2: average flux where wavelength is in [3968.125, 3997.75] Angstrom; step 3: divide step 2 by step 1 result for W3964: 1.44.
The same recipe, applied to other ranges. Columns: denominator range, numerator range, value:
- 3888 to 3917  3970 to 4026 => 1.18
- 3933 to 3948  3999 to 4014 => 2.39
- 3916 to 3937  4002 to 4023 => 2.11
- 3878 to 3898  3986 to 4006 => 1.38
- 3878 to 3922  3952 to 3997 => 0.96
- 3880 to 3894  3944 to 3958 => 1.11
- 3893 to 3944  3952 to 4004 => 1.22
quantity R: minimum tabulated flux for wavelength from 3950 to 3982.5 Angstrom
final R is 5.495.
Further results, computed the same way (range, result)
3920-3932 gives 6.495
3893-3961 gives 1.747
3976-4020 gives 22.85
